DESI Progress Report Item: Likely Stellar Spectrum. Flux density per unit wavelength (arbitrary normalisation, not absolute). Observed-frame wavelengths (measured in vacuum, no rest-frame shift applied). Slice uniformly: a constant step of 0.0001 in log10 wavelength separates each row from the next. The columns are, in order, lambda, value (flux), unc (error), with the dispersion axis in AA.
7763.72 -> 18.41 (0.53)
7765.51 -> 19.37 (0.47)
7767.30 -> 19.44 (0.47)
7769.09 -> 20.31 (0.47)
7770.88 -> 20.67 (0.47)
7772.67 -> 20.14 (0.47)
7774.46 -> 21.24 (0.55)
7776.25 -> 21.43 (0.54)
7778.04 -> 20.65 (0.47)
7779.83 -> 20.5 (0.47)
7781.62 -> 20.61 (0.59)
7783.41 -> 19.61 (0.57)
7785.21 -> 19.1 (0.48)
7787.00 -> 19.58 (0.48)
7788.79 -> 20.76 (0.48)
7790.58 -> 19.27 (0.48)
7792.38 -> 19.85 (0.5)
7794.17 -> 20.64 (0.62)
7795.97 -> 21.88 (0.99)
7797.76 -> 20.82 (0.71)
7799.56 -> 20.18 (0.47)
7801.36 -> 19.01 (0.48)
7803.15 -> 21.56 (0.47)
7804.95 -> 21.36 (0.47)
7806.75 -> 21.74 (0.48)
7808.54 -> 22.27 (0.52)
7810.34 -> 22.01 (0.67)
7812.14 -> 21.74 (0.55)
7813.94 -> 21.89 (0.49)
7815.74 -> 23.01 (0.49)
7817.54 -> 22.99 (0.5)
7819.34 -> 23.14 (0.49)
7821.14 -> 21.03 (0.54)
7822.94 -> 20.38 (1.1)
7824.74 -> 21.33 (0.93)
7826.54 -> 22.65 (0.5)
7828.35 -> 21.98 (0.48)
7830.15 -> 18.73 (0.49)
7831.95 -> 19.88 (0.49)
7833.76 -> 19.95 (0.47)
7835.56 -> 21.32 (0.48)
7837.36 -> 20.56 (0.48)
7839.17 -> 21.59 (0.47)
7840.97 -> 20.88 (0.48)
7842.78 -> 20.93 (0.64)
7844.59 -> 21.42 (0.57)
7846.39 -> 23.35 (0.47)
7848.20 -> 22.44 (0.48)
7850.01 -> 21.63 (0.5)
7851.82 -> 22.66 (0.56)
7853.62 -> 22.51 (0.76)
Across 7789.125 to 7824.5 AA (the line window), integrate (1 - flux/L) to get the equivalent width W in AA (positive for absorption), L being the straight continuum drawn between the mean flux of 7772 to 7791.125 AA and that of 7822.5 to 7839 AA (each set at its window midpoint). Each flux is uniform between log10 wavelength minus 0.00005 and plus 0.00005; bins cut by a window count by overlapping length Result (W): -1.3 AA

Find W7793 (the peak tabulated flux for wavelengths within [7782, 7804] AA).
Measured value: 21.88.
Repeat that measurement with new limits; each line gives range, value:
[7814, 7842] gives 23.14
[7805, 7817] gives 23.01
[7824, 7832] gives 22.65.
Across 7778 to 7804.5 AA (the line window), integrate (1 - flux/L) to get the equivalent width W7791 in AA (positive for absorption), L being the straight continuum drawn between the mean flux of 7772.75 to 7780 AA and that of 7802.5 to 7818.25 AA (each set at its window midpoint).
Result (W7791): 1.4 AA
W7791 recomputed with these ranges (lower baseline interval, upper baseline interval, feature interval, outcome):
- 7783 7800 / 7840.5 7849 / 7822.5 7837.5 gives 0.42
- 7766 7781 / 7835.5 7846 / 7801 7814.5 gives -0.43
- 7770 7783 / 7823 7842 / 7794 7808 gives -0.11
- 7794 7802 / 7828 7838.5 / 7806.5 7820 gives -1.27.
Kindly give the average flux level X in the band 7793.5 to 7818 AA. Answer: 21.5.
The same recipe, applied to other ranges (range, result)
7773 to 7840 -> 21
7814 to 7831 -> 21.7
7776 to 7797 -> 20.3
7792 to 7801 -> 20.6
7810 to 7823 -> 22.1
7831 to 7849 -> 21.2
